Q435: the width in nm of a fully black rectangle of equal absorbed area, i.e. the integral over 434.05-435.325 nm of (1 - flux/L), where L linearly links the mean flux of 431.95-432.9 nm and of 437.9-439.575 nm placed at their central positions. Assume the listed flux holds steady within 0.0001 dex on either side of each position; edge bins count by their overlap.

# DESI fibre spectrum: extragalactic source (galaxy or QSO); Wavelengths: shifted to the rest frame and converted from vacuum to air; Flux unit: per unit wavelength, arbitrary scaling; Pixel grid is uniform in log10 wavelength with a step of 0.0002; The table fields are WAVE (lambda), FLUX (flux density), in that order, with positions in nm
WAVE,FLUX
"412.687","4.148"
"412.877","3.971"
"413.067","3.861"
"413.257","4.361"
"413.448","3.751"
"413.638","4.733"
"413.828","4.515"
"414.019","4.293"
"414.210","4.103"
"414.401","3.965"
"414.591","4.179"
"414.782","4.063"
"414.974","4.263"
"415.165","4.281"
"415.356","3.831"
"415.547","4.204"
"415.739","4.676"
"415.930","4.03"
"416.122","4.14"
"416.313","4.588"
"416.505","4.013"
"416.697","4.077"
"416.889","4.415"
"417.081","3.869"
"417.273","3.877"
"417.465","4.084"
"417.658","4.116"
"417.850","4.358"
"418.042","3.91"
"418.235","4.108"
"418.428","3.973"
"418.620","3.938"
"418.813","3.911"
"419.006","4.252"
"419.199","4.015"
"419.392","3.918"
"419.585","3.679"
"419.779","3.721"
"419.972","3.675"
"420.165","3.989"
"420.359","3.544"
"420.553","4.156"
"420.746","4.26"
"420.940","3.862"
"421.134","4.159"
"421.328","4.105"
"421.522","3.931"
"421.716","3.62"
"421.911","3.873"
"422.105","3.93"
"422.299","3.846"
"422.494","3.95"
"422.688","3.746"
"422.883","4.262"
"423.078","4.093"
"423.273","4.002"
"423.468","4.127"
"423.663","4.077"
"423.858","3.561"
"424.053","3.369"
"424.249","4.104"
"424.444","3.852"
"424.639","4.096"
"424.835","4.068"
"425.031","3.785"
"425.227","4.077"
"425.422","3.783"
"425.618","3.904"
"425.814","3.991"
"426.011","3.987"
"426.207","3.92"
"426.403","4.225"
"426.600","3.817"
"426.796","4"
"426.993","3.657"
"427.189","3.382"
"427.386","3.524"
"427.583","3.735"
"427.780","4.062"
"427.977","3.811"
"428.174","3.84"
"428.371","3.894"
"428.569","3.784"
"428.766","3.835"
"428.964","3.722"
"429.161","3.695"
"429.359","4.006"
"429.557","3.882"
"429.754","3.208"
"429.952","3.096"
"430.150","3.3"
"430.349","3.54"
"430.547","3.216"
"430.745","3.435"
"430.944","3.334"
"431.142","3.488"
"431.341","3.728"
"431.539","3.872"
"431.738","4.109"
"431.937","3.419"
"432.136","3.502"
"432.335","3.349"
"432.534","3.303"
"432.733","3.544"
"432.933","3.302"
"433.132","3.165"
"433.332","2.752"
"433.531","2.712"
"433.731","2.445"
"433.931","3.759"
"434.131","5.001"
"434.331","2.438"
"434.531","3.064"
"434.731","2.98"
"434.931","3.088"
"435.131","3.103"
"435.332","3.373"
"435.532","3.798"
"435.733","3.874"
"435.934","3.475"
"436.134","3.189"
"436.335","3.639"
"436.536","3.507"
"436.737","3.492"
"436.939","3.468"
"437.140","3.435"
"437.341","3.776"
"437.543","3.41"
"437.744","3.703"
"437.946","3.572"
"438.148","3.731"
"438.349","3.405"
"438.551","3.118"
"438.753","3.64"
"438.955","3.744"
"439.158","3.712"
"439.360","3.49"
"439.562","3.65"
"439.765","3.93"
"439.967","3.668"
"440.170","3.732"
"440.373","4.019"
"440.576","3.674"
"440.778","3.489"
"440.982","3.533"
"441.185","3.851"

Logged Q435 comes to 0.08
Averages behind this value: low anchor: 3.41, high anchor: 3.56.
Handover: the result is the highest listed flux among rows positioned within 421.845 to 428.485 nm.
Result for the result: 4.262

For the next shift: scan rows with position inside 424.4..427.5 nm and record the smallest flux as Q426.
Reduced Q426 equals 3.382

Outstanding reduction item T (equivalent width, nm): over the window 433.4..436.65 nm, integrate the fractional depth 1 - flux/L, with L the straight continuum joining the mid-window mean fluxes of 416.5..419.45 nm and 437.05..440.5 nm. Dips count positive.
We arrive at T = 0.326 nm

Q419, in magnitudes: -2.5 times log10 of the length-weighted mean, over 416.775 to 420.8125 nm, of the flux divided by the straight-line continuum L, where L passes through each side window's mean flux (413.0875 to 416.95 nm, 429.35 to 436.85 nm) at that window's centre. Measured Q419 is 0.02 mag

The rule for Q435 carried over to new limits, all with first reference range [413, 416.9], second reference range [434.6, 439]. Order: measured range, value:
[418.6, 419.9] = 0.047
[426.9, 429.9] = 0.022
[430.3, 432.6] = 0.078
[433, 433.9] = 0.181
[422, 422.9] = 0.008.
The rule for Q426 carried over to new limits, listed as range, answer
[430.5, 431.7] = 3.216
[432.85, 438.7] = 2.438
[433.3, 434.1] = 2.445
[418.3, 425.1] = 3.369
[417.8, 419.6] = 3.679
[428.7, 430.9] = 3.096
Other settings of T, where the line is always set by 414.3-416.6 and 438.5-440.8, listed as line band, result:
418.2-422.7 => 0.17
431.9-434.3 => 0.31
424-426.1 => 0.03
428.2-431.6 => 0.25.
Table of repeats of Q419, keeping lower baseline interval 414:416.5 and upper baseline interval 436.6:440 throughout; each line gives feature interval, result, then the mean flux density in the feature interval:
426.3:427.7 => 0.03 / 3.77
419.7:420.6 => 0.07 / 3.8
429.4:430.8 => 0.12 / 3.41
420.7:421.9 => 0.02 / 3.97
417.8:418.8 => 0.02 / 4.03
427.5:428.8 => 0.00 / 3.85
